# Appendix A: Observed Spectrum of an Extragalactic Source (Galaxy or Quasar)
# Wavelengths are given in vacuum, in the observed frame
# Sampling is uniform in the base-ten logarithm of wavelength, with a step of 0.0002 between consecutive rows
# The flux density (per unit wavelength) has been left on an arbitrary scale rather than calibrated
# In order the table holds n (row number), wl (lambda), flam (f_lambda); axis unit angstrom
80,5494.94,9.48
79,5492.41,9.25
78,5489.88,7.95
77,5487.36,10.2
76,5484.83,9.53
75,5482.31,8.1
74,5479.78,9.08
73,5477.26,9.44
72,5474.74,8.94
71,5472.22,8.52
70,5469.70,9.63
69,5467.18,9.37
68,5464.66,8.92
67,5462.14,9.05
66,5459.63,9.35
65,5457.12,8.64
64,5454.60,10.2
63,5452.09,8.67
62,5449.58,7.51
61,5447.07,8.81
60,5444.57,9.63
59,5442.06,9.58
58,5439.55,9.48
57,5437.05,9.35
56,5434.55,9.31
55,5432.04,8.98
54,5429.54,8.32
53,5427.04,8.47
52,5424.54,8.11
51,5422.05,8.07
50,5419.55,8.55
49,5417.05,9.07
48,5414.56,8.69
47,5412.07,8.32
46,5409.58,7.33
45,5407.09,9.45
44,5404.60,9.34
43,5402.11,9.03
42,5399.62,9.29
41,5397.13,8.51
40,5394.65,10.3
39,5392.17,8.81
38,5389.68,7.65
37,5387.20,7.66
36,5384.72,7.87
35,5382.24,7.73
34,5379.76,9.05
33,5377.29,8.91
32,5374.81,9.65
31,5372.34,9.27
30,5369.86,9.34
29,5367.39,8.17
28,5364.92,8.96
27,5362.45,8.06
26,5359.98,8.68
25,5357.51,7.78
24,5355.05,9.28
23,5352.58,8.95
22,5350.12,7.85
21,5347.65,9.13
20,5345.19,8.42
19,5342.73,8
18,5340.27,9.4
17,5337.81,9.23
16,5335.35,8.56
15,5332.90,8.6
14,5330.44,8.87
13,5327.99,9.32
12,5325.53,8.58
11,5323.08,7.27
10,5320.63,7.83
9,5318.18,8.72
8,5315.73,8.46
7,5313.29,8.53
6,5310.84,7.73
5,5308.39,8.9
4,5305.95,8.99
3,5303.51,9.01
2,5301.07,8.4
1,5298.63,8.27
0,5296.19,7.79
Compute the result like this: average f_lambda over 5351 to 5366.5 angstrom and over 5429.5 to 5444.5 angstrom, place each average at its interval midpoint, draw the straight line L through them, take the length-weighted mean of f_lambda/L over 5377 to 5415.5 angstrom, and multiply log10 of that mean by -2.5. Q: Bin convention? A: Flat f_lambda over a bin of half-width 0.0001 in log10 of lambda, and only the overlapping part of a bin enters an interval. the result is 0.04 mag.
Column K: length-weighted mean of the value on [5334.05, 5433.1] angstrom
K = 8.66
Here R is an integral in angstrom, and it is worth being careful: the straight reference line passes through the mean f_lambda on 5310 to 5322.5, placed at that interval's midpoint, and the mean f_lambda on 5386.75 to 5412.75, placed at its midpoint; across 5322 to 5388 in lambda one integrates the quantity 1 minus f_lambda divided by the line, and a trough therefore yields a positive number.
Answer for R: -1.3 angstrom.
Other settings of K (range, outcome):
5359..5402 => 8.71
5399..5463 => 8.87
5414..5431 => 8.47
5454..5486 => 9.11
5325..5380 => 8.78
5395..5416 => 8.82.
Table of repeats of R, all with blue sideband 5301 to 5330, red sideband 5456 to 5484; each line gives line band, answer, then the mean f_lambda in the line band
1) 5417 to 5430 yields 0.7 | 8.38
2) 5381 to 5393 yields 1.1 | 7.91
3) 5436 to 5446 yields -0.7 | 9.5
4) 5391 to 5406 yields -0.8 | 9.22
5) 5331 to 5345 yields -0.3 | 8.74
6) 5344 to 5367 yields 0.2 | 8.55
